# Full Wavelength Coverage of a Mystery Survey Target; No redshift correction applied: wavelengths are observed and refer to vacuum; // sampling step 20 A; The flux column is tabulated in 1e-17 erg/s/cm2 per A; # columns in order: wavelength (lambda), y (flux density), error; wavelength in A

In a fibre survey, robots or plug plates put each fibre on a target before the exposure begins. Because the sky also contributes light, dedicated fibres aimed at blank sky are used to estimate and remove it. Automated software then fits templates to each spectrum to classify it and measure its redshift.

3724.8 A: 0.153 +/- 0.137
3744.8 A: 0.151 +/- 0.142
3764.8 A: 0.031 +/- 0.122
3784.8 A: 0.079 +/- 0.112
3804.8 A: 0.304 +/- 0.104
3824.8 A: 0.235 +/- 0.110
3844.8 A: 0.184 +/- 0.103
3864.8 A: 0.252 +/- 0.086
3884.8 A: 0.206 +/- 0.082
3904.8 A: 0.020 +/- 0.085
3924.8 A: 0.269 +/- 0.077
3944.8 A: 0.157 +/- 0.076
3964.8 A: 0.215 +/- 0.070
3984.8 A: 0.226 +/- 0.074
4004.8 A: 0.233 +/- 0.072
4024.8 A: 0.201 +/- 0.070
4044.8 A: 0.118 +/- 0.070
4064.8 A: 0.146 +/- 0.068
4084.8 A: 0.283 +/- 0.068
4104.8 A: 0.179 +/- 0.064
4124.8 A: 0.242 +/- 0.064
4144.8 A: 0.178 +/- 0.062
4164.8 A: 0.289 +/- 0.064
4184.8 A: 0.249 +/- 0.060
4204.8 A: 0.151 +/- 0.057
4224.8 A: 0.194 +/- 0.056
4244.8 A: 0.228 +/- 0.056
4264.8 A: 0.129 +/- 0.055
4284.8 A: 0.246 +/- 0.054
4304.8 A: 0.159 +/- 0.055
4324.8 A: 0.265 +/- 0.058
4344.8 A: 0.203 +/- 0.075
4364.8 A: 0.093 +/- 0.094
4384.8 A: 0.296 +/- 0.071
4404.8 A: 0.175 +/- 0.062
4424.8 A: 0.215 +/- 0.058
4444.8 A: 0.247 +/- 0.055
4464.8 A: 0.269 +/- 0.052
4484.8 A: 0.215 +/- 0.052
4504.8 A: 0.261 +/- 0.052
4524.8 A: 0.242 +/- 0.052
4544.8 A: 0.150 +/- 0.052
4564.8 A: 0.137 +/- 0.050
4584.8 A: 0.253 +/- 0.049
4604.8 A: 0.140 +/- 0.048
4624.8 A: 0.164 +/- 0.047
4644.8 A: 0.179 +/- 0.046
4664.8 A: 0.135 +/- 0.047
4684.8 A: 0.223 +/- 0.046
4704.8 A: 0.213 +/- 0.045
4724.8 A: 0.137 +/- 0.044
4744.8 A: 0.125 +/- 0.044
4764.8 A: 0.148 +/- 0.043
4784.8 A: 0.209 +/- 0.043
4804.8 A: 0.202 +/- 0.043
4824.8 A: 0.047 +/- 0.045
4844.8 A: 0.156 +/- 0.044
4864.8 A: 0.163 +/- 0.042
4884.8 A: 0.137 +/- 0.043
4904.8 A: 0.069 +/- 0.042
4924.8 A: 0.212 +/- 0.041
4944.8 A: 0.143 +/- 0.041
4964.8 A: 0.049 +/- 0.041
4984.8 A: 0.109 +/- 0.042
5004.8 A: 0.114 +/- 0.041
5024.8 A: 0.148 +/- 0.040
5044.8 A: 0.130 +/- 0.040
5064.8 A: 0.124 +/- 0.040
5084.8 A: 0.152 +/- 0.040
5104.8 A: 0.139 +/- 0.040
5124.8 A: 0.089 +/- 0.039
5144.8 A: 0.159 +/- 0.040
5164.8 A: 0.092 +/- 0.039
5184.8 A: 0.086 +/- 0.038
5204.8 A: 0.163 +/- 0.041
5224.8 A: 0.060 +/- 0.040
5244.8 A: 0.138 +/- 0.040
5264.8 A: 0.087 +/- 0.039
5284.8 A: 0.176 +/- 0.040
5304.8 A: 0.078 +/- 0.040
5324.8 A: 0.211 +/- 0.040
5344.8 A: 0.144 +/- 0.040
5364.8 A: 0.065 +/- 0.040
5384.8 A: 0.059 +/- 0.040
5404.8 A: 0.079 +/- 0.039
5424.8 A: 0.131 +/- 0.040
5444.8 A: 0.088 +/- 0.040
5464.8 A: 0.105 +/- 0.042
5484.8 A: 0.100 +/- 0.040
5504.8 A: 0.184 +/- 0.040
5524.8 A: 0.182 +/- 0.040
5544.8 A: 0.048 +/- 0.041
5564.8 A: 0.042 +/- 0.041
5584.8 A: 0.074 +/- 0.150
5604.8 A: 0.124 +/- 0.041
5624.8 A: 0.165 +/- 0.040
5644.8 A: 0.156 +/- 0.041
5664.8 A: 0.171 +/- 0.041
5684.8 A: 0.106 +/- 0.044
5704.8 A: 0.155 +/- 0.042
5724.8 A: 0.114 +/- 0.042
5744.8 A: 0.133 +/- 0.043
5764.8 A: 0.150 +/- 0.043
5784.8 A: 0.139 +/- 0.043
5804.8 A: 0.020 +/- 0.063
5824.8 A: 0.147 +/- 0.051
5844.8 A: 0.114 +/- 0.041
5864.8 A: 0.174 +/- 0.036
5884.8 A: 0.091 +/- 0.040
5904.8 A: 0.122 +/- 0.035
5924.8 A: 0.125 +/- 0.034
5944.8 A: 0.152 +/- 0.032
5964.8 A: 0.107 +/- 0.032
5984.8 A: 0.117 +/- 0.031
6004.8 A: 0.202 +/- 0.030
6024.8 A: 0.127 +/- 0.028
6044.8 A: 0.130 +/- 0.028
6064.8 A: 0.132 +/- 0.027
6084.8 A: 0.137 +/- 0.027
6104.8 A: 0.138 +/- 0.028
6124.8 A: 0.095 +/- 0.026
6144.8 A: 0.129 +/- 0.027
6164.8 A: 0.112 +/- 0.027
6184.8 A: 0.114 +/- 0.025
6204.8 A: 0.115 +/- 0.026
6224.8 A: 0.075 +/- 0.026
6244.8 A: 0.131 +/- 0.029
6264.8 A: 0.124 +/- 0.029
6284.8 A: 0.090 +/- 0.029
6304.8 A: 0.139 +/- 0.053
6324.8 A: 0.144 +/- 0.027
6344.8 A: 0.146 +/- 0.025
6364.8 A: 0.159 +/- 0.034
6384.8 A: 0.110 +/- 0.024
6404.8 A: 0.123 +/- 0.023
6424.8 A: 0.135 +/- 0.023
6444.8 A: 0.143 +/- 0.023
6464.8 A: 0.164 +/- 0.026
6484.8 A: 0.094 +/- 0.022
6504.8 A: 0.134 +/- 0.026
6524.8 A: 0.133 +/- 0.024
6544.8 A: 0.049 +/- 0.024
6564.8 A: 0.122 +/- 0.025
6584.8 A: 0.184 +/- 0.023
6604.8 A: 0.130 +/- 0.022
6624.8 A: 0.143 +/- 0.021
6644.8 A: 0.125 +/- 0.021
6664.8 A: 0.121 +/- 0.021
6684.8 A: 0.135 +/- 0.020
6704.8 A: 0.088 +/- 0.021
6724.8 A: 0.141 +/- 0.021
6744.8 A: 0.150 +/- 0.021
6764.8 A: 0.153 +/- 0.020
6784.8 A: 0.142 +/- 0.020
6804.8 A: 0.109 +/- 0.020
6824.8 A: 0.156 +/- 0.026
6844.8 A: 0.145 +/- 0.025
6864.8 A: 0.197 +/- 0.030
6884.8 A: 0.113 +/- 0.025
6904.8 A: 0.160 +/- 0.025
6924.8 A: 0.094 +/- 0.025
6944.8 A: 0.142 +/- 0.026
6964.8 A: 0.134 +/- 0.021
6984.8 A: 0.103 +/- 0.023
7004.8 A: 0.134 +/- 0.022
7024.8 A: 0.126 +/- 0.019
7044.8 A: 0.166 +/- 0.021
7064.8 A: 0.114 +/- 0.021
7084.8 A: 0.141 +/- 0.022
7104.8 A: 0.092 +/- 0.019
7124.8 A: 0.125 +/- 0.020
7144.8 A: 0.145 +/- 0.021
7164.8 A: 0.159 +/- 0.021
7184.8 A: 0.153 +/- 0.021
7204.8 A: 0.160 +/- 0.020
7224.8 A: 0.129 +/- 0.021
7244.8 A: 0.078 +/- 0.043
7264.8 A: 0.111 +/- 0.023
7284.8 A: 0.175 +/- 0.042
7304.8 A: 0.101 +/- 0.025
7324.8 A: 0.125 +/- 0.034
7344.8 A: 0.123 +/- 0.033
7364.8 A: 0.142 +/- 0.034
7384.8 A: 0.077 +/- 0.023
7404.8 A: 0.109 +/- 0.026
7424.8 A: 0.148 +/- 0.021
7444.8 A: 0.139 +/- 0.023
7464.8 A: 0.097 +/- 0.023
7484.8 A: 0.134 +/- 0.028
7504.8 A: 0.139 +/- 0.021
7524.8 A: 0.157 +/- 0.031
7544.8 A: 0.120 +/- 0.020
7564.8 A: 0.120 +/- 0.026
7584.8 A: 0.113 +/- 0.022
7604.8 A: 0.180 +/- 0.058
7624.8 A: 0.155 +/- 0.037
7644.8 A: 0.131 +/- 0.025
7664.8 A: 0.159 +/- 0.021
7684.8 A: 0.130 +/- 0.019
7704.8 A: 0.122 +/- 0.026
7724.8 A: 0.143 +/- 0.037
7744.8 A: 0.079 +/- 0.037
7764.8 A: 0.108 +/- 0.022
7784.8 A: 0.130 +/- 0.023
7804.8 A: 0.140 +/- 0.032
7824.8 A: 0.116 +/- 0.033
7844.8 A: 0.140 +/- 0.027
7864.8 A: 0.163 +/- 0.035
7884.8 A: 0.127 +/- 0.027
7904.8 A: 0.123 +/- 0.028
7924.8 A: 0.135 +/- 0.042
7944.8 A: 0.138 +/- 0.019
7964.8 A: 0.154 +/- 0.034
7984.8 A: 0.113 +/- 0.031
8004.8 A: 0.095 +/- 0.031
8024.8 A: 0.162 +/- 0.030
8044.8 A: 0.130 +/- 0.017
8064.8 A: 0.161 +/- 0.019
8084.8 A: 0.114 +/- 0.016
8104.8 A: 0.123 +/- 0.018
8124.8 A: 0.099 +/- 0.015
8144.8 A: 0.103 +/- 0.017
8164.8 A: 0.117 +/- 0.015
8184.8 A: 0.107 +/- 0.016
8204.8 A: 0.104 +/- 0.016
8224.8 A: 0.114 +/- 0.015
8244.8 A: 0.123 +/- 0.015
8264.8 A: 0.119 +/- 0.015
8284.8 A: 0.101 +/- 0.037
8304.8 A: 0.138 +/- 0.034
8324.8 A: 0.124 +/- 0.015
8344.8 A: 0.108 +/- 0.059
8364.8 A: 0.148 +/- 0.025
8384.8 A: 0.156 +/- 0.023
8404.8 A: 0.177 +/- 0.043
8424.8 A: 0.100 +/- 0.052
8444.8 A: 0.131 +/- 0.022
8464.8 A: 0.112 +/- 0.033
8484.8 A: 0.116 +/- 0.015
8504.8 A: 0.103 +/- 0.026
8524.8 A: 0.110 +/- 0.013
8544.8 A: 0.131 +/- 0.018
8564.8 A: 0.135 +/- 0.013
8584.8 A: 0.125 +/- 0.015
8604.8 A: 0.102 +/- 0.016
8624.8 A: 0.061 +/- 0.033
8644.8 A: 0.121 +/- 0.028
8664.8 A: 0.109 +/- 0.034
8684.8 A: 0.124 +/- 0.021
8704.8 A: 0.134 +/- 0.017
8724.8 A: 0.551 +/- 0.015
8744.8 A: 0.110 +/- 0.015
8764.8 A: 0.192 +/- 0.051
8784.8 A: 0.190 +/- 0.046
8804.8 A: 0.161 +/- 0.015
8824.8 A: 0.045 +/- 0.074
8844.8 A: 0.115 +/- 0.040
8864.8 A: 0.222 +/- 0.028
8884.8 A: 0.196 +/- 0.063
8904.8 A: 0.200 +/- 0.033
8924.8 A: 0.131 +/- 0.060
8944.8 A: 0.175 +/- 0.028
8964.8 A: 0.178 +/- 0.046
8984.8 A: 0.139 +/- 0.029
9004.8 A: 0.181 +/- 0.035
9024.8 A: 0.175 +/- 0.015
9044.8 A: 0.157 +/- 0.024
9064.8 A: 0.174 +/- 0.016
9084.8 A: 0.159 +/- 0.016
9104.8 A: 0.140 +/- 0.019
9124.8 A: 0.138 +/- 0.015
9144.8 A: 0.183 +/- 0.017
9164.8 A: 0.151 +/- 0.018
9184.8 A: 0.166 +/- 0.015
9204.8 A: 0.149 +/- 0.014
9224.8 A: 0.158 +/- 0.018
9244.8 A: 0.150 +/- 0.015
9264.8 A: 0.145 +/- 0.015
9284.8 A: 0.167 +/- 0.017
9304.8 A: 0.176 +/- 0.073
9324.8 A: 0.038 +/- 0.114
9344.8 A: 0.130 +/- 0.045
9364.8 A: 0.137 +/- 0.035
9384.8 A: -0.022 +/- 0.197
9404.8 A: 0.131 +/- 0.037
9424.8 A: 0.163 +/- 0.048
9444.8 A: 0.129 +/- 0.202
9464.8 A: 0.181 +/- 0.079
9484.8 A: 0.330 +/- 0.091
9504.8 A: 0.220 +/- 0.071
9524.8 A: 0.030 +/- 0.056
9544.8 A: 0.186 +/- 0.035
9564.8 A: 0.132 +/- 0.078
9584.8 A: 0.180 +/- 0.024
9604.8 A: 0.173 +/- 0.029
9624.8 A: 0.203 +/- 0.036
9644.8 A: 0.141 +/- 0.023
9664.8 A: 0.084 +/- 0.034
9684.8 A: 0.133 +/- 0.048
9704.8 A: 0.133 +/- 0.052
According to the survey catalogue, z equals 1.340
